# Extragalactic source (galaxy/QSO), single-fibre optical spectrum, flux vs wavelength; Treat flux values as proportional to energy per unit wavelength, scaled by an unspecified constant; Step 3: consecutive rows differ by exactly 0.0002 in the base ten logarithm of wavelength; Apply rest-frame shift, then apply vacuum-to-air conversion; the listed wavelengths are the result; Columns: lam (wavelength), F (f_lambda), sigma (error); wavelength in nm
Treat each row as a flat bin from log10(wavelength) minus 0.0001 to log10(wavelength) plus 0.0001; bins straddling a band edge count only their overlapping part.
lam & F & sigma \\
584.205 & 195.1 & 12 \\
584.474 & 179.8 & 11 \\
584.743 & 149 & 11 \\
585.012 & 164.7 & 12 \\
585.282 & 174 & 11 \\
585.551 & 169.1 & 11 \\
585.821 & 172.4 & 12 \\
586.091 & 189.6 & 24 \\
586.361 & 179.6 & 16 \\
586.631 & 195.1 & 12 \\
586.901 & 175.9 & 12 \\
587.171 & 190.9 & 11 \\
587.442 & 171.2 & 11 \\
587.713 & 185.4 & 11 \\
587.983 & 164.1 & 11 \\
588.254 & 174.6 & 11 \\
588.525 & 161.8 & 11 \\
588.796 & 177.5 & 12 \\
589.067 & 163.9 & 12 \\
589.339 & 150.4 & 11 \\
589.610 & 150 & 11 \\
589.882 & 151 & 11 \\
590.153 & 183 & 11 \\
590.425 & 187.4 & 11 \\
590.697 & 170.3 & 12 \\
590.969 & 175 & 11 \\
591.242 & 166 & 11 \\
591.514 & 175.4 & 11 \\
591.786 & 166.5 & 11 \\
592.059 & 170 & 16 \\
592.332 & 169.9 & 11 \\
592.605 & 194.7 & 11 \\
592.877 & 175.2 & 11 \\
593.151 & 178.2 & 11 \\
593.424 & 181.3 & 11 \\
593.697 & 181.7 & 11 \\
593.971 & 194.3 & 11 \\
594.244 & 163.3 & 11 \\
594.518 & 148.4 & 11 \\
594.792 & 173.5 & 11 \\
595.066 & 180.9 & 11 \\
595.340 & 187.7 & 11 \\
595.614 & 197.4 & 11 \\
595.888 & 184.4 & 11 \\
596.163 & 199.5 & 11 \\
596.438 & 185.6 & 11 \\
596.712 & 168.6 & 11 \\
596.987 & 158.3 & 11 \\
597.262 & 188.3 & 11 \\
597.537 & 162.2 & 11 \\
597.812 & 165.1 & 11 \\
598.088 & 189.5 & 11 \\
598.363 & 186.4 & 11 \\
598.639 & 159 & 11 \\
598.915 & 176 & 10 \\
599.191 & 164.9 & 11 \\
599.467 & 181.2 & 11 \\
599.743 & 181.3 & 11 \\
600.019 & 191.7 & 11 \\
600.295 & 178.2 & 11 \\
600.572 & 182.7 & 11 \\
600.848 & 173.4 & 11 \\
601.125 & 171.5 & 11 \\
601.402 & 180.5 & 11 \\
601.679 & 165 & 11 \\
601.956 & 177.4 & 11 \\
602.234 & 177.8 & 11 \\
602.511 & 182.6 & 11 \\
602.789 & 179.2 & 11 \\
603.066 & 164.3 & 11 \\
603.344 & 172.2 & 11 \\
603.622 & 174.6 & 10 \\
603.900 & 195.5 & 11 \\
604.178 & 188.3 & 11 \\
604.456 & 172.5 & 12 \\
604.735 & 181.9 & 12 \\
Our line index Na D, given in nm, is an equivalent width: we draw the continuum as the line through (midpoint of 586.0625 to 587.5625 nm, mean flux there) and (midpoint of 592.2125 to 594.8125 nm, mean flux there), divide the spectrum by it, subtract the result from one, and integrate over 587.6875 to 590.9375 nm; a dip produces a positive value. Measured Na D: 0.23 nm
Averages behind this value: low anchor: 183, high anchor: 176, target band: 168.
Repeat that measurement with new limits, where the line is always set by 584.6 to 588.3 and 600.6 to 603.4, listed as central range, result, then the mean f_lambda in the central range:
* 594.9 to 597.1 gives -0.099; 183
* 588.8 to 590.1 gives 0.128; 158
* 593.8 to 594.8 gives 0.030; 170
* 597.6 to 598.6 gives -0.011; 177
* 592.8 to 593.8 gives -0.023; 179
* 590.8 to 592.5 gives 0.042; 171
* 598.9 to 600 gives -0.017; 178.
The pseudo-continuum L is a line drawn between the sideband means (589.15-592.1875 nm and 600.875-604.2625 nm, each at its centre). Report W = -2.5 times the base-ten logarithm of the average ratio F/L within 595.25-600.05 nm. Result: -0.04 mag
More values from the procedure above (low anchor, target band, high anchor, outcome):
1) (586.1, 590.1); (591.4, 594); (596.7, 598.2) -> -0.04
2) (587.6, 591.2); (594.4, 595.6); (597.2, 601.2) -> -0.01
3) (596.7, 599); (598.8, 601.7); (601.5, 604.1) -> -0.02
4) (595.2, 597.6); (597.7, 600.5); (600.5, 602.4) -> 0.01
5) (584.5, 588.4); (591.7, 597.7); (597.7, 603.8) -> -0.01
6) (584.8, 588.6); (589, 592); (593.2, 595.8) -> 0.06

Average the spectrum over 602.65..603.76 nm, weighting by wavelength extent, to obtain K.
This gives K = 173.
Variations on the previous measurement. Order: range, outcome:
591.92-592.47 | 170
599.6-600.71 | 184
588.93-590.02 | 154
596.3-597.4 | 175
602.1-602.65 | 180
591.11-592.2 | 170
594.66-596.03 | 185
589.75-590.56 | 174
